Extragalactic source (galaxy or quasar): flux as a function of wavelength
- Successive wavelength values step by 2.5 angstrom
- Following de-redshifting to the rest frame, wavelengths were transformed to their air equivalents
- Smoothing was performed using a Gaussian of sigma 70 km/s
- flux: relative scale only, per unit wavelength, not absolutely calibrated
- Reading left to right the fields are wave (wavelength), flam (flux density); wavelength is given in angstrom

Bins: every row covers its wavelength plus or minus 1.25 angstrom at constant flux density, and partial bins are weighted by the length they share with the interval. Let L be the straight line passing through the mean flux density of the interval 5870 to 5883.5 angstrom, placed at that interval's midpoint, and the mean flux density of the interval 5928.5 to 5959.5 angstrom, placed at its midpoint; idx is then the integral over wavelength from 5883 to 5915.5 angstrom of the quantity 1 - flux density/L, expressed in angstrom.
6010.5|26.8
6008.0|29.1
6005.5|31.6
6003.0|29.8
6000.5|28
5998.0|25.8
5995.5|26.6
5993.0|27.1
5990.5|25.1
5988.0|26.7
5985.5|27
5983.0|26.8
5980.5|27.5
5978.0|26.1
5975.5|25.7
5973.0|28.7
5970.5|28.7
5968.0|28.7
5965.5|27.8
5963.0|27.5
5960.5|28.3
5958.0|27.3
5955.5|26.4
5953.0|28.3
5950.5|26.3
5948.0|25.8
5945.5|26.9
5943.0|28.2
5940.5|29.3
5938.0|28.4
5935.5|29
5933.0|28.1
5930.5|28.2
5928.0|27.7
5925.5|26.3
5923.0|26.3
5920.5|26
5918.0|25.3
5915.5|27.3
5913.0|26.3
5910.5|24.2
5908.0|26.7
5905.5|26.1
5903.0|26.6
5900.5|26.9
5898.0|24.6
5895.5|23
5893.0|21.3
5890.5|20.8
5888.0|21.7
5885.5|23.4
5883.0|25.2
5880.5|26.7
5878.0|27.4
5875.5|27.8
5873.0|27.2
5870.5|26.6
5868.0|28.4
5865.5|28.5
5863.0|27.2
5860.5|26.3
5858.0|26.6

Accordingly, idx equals 3.3 angstrom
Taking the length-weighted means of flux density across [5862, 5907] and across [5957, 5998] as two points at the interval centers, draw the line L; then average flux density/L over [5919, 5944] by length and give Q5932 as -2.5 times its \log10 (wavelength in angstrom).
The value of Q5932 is -0.05 mag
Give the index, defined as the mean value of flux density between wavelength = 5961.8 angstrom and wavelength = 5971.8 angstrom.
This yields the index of 28.2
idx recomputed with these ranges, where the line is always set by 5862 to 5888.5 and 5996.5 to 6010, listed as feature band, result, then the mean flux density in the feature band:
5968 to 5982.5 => 0.41 angstrom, 27.4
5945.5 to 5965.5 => 0.52 angstrom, 27.2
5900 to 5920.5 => 0.73 angstrom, 26.1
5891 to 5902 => 1.26 angstrom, 23.8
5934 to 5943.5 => -0.40 angstrom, 28.8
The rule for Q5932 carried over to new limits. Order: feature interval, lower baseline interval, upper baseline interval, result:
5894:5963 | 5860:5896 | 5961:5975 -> 0.01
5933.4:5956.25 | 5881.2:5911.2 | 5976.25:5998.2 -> -0.09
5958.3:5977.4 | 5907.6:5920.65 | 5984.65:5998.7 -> -0.06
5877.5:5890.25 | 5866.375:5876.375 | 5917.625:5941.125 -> 0.13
